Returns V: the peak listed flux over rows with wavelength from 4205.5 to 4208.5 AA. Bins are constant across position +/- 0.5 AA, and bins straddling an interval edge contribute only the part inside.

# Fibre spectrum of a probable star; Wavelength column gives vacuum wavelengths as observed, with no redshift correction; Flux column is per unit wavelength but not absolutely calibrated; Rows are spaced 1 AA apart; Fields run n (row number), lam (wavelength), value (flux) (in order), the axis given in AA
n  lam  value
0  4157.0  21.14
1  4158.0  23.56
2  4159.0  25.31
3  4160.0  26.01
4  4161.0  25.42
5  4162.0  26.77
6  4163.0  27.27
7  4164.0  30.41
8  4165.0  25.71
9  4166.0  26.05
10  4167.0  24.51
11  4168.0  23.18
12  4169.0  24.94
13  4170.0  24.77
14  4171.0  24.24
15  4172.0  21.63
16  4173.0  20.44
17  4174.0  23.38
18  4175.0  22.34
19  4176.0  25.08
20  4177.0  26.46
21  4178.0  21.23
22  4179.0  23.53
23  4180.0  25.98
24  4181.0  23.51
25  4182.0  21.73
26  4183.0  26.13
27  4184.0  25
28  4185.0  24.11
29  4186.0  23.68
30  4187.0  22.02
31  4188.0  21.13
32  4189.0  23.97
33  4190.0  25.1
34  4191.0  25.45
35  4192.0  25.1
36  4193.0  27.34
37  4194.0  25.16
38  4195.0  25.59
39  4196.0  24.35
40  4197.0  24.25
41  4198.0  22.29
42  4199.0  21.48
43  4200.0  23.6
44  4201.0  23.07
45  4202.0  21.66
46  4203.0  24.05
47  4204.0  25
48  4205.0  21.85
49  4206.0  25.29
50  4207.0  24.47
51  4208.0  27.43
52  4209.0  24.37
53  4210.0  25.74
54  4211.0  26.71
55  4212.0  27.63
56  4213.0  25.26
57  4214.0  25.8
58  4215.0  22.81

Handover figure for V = 27.43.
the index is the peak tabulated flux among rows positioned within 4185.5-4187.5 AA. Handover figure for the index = 23.68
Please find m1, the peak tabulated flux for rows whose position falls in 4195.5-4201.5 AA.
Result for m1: 24.35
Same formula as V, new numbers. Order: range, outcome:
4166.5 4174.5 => 24.94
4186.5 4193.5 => 27.34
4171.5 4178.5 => 26.46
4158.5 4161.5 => 26.01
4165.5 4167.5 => 26.05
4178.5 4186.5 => 26.13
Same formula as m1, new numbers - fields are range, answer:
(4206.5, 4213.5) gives 27.63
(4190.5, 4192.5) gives 25.45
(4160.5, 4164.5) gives 30.41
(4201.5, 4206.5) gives 25.29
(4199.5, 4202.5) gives 23.6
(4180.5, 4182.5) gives 23.51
